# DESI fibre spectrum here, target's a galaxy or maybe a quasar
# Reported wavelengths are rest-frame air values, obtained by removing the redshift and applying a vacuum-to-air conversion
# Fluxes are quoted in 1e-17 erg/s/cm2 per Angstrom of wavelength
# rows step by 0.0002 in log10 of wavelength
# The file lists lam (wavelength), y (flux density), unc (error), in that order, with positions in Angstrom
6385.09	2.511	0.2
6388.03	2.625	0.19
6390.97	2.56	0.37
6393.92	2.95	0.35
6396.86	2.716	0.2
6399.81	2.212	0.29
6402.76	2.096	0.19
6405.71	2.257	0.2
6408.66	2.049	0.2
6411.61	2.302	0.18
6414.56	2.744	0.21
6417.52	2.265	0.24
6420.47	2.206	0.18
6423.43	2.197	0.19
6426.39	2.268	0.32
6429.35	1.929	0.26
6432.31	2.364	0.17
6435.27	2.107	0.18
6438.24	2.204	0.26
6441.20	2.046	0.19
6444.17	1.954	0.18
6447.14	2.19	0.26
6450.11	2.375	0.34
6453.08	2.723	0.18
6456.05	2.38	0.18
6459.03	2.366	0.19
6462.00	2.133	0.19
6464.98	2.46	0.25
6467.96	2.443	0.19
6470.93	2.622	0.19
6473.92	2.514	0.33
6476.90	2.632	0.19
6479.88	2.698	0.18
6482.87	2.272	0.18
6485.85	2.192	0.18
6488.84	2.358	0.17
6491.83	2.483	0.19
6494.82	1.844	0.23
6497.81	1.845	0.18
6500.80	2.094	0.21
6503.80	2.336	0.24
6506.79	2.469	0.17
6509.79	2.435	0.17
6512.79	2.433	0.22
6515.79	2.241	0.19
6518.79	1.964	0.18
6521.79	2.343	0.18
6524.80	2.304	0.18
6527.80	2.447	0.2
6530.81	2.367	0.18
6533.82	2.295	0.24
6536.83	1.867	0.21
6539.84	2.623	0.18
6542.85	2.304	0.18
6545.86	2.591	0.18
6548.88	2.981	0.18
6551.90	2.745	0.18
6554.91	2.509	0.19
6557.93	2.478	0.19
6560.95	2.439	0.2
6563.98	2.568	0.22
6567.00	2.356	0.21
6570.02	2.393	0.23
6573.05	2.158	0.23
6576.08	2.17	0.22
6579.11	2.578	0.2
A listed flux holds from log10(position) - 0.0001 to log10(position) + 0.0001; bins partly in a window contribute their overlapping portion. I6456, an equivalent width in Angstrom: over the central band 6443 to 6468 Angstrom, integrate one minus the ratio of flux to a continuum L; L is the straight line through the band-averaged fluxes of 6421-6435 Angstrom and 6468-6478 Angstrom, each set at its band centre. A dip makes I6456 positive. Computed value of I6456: 0.9 Angstrom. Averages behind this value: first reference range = 2.18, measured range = 2.33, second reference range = 2.57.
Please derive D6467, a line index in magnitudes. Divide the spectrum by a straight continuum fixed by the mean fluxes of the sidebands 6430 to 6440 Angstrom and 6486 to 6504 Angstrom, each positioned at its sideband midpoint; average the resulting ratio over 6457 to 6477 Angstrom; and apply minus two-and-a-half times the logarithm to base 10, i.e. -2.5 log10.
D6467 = -0.13 mag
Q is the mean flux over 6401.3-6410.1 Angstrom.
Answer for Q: 2.13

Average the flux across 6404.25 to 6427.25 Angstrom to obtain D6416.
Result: 2.29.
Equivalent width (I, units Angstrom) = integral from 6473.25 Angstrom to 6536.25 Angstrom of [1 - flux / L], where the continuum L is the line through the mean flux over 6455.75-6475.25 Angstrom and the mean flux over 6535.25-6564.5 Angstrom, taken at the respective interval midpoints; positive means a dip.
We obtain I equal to 4.0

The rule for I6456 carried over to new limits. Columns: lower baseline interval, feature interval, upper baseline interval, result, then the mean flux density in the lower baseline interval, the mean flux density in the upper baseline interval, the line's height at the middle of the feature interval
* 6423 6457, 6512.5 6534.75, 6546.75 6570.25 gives 1.6 Angstrom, 2.23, 2.57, 2.47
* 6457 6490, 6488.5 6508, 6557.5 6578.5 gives 1.8 Angstrom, 2.43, 2.37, 2.41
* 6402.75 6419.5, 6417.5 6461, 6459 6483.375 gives 2.7 Angstrom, 2.3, 2.47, 2.38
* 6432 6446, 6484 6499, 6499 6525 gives 0.6 Angstrom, 2.12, 2.28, 2.24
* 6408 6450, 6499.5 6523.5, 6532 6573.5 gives 0.8 Angstrom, 2.21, 2.46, 2.38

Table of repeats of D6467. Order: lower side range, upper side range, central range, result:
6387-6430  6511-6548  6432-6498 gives 0.012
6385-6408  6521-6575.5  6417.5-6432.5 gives 0.130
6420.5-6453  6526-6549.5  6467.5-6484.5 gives -0.117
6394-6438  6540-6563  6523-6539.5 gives 0.114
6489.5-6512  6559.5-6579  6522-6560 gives -0.067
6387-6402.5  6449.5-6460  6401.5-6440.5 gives 0.137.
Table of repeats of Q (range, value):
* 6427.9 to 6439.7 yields 2.15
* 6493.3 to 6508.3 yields 2.12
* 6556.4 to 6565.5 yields 2.49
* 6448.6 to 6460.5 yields 2.46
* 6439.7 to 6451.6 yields 2.14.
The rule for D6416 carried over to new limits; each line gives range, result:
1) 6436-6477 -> 2.35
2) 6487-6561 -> 2.35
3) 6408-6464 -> 2.26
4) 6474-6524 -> 2.3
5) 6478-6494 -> 2.38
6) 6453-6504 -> 2.35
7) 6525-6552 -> 2.45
